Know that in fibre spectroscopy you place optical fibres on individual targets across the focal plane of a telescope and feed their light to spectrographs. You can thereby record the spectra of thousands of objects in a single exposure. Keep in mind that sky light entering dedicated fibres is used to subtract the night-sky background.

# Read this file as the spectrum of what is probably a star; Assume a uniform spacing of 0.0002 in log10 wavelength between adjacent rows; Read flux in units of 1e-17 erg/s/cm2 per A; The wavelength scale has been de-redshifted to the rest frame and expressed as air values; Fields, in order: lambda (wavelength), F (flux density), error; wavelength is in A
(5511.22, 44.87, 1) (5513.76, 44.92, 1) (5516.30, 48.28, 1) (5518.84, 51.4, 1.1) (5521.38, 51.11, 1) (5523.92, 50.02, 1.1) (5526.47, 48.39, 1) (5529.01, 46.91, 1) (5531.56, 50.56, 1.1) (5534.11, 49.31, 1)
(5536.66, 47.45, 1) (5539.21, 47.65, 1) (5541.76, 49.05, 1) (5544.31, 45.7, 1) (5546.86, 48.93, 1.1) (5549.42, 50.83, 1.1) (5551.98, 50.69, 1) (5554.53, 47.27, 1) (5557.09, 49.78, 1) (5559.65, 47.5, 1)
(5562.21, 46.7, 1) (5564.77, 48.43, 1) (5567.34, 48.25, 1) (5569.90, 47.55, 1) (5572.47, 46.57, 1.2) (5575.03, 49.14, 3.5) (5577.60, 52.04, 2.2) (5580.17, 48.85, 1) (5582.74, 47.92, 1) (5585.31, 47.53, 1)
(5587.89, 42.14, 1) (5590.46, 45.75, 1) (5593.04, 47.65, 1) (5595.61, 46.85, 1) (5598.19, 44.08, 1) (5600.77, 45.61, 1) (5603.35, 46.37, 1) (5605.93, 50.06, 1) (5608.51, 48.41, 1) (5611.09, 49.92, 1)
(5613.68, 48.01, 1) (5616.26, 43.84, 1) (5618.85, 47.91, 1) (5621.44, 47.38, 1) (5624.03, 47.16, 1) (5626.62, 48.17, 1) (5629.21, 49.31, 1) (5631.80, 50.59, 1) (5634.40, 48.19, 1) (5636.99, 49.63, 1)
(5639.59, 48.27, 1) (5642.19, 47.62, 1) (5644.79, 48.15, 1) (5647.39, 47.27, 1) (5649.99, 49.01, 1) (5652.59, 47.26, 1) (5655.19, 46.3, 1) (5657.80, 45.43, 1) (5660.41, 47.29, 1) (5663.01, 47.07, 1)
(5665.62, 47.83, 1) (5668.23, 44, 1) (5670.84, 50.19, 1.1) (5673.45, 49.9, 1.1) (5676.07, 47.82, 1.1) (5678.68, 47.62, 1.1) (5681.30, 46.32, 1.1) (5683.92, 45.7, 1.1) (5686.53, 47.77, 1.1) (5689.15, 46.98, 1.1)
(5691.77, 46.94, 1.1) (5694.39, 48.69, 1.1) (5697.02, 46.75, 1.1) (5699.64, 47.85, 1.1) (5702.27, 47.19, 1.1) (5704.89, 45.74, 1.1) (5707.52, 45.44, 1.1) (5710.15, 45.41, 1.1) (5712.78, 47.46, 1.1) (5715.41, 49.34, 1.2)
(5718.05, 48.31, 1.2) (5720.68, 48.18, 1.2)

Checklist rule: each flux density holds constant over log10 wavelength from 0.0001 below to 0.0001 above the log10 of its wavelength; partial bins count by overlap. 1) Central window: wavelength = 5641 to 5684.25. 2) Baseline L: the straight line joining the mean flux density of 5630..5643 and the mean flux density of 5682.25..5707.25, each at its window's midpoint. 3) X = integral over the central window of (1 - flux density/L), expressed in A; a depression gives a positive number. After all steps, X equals 0.6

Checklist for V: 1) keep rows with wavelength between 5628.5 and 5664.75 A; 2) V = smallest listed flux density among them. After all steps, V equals 45.43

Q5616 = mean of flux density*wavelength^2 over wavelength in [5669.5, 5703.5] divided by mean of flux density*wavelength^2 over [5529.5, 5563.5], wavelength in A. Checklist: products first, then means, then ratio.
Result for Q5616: 1.03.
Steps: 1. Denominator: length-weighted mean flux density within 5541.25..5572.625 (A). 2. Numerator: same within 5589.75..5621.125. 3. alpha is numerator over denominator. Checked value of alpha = 0.97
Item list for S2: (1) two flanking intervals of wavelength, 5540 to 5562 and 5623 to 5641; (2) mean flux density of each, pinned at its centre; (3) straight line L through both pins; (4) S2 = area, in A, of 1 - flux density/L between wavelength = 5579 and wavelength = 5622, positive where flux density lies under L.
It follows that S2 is 1.6 A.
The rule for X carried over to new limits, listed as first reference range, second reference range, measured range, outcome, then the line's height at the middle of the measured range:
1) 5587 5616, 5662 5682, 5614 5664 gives -0.48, 47.2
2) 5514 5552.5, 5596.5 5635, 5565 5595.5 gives 0.40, 48.2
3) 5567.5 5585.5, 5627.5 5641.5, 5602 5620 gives 0.41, 48.9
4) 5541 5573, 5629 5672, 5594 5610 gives 0.37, 48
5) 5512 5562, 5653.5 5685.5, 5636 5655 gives -0.25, 47.4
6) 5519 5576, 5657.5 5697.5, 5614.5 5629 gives 0.23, 47.9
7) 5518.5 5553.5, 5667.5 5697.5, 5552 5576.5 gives 0.34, 48.8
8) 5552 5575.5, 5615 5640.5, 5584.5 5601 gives 0.83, 48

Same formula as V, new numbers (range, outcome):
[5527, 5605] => 42.14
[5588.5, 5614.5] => 44.08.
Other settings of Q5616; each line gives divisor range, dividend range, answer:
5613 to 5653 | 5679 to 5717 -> 1.00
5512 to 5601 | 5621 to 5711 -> 1.03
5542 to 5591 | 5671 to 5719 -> 1.03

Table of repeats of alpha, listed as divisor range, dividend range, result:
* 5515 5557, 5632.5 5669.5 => 0.97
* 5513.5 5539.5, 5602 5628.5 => 0.98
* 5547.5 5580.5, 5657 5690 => 0.97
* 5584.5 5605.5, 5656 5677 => 1.03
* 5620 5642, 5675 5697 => 0.97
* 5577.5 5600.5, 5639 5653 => 1.03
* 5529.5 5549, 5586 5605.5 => 0.94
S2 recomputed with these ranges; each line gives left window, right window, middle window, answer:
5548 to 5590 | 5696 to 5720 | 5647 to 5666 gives 0.1 A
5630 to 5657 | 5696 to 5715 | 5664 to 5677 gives -0.1 A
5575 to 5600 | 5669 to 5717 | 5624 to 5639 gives -0.6 A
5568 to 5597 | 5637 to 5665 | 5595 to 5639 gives -0.3 A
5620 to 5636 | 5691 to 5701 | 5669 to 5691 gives 0.1 A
